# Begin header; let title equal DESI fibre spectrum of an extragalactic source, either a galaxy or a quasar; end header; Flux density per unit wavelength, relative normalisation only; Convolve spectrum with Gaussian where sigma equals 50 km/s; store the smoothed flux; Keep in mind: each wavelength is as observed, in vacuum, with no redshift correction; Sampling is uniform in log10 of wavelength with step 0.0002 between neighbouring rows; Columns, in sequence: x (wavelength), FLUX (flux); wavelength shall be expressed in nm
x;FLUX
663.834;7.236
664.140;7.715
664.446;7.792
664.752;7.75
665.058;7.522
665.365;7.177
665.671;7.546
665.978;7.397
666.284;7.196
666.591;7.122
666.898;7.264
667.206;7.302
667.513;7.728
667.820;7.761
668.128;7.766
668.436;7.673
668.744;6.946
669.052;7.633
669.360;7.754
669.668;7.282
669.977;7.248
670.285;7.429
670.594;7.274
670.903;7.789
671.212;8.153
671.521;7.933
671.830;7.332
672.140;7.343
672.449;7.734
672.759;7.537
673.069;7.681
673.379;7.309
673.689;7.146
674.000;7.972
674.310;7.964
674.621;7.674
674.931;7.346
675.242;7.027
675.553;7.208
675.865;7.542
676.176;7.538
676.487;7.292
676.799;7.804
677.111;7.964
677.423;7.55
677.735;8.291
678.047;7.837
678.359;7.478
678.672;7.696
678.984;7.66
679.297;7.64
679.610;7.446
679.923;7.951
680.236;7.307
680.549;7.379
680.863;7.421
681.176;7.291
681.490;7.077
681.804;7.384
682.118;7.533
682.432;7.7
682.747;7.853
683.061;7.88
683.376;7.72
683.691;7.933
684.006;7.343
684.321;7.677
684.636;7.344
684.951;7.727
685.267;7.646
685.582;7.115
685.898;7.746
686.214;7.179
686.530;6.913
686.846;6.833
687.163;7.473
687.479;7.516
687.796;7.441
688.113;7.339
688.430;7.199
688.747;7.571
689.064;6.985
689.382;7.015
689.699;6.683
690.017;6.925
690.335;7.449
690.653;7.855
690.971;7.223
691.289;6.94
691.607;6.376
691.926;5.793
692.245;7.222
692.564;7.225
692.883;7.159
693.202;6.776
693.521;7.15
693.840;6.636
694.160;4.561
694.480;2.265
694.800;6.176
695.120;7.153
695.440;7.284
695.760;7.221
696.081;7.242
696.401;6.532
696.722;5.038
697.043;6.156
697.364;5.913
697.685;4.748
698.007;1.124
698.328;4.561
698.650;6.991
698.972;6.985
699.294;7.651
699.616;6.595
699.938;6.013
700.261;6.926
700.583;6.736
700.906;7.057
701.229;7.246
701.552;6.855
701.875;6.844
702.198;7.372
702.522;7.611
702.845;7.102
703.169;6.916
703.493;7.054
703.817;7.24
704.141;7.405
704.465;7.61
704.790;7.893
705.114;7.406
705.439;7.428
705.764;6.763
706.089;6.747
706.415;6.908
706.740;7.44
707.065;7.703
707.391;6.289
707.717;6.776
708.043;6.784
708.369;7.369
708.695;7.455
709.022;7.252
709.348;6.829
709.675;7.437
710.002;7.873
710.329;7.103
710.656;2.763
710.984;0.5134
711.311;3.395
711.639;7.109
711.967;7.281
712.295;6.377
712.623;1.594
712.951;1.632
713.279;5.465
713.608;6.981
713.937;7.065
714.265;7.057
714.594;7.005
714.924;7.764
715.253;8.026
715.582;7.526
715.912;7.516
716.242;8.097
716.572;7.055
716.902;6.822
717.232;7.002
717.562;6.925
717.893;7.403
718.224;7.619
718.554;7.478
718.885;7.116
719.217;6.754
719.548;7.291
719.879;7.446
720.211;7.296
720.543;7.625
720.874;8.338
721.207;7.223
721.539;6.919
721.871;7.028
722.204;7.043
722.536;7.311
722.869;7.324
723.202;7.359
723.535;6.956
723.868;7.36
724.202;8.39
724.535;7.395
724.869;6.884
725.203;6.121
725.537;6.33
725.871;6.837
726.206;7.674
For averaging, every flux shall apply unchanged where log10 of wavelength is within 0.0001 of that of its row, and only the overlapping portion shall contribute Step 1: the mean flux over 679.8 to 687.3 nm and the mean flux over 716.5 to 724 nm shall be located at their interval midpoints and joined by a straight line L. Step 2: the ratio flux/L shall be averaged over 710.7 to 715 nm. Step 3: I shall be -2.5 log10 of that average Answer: 0.366 mag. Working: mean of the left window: 7.47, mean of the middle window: 5.21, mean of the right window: 7.25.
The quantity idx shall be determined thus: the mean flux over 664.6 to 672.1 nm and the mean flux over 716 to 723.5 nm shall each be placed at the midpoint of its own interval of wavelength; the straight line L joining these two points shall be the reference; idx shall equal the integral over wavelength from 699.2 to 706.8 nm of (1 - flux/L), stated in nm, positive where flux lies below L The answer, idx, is 0.26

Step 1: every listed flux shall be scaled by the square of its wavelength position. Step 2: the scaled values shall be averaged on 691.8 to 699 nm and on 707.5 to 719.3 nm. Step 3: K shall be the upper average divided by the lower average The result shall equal 1.1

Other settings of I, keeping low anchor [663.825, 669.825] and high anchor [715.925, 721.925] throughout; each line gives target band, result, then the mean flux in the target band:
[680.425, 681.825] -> 0.020 mag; 7.3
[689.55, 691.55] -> 0.039 mag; 7.14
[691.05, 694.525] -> 0.167 mag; 6.34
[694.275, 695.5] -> 0.311 mag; 5.55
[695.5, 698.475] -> 0.328 mag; 5.46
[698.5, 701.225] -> 0.074 mag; 6.89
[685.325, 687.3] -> 0.028 mag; 7.23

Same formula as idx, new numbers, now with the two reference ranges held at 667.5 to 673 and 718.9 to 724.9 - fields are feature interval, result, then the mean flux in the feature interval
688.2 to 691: 0.10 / 7.21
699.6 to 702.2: 0.21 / 6.83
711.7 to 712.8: 0.32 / 5.23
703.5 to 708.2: 0.15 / 7.17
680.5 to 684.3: -0.02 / 7.55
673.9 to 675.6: 0.00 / 7.54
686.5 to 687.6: 0.04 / 7.21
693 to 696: 0.51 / 6.18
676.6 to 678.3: -0.07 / 7.85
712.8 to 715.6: 0.34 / 6.47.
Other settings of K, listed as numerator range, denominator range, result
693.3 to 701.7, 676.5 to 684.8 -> 0.84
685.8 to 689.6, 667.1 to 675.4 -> 1.01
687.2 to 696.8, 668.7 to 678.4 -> 0.94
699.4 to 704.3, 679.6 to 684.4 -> 0.98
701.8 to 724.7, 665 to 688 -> 1.02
